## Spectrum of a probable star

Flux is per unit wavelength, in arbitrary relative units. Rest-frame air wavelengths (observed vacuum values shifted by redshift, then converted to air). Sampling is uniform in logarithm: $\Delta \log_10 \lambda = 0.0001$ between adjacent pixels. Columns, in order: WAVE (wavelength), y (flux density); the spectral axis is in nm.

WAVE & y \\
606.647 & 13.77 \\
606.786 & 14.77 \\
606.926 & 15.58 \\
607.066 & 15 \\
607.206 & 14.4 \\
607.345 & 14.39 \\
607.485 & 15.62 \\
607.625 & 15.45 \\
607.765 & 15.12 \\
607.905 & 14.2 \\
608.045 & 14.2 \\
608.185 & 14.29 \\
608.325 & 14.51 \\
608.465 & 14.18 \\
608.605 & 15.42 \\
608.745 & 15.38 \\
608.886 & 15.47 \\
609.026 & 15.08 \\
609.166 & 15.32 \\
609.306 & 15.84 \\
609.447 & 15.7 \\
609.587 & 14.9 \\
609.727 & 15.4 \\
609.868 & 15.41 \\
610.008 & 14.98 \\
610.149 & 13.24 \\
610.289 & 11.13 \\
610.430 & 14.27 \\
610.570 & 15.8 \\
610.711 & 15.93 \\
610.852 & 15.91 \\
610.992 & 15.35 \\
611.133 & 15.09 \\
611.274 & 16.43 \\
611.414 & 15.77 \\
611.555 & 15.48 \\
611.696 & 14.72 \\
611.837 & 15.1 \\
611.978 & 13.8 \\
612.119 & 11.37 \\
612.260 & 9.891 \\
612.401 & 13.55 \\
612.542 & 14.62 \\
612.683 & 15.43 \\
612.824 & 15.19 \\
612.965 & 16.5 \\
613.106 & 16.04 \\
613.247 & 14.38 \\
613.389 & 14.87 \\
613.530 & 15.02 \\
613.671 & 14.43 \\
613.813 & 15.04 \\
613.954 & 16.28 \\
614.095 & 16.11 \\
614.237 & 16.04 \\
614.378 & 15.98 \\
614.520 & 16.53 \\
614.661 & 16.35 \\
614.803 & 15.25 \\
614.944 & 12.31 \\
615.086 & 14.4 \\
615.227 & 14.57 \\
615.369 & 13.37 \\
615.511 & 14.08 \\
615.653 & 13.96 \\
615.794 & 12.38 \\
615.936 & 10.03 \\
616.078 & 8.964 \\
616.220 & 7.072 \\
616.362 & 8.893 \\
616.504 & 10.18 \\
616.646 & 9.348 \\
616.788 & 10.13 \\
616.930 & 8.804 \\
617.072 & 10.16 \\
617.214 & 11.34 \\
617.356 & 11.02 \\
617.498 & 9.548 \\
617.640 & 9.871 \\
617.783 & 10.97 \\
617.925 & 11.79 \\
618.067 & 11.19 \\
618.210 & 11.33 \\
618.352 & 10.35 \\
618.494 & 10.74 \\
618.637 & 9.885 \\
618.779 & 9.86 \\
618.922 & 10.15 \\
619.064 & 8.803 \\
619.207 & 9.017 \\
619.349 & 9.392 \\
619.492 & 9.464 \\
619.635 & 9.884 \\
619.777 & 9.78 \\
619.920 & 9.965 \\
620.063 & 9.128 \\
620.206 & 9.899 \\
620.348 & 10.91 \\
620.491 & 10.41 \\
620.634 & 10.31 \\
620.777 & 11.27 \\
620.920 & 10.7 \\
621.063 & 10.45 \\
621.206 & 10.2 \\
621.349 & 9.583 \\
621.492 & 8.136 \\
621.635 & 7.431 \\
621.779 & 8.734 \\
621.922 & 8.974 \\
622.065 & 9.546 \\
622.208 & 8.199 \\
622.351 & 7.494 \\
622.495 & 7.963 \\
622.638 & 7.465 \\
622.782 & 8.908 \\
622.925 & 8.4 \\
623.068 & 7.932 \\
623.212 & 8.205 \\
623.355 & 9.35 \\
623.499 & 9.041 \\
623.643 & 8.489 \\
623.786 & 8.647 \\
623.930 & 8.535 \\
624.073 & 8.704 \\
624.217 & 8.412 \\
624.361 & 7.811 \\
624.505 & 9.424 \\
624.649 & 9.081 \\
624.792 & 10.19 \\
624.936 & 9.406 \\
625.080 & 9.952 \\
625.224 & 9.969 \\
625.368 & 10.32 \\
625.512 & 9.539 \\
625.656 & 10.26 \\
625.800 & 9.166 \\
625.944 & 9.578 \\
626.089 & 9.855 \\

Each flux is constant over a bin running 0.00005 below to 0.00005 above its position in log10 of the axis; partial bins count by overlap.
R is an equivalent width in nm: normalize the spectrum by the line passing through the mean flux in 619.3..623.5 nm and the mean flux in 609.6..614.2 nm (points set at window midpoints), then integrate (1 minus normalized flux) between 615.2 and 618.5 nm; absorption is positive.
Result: 0.31 nm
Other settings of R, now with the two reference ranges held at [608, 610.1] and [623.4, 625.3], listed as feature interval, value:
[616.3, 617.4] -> 0.19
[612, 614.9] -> -0.35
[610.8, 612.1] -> -0.09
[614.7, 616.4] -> 0.04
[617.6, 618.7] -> 0.07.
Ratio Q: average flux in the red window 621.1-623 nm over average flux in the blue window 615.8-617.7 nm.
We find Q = 0.88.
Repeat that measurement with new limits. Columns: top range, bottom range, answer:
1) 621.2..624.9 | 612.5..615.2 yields 0.56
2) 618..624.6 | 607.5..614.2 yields 0.63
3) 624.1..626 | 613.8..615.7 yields 0.63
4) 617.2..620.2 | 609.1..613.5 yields 0.69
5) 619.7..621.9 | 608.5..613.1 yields 0.66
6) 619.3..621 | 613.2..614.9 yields 0.65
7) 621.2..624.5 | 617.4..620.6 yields 0.84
